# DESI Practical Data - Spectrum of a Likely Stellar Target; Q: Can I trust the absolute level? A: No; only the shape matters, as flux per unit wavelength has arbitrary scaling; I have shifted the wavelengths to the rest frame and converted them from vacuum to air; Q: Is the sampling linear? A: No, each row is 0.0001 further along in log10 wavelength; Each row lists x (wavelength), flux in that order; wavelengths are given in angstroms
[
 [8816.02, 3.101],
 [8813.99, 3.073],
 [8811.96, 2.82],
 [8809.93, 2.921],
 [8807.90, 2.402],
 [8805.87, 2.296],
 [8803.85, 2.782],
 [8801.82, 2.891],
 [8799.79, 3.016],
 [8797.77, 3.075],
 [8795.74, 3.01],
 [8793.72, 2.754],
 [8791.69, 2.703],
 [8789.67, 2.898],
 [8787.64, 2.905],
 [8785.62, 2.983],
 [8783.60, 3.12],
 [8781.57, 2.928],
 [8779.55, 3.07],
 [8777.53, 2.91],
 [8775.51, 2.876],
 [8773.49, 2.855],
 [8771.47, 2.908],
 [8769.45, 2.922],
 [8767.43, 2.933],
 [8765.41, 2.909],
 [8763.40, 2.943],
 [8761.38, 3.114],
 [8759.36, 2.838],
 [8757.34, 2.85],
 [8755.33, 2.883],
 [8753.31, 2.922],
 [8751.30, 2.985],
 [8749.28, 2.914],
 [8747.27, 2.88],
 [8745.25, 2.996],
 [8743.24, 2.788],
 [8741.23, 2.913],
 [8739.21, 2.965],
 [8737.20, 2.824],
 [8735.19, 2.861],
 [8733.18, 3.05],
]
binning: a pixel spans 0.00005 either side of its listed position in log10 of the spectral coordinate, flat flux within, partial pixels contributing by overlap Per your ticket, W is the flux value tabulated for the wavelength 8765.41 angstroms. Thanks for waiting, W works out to 2.909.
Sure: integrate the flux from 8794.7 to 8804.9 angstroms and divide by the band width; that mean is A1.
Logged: 2.95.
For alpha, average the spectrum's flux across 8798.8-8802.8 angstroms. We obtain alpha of 2.95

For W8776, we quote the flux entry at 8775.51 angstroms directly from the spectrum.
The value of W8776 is 2.876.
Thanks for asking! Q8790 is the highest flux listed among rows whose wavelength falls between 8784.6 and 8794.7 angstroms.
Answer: 2.983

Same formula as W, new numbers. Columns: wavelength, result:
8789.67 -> 2.898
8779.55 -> 3.07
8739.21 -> 2.965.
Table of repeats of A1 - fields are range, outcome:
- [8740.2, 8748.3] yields 2.89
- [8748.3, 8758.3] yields 2.91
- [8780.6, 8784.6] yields 3.02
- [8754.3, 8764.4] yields 2.92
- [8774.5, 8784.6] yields 2.98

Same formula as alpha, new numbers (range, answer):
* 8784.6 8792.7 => 2.87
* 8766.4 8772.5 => 2.92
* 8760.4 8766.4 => 2.99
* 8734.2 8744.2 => 2.87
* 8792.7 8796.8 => 2.88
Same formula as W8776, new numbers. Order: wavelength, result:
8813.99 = 3.073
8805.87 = 2.296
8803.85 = 2.782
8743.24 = 2.788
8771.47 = 2.908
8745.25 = 2.996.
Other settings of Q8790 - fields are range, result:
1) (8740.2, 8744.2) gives 2.913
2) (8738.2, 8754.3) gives 2.996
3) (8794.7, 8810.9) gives 3.075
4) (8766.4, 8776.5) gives 2.933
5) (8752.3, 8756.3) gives 2.922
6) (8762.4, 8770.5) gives 2.943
